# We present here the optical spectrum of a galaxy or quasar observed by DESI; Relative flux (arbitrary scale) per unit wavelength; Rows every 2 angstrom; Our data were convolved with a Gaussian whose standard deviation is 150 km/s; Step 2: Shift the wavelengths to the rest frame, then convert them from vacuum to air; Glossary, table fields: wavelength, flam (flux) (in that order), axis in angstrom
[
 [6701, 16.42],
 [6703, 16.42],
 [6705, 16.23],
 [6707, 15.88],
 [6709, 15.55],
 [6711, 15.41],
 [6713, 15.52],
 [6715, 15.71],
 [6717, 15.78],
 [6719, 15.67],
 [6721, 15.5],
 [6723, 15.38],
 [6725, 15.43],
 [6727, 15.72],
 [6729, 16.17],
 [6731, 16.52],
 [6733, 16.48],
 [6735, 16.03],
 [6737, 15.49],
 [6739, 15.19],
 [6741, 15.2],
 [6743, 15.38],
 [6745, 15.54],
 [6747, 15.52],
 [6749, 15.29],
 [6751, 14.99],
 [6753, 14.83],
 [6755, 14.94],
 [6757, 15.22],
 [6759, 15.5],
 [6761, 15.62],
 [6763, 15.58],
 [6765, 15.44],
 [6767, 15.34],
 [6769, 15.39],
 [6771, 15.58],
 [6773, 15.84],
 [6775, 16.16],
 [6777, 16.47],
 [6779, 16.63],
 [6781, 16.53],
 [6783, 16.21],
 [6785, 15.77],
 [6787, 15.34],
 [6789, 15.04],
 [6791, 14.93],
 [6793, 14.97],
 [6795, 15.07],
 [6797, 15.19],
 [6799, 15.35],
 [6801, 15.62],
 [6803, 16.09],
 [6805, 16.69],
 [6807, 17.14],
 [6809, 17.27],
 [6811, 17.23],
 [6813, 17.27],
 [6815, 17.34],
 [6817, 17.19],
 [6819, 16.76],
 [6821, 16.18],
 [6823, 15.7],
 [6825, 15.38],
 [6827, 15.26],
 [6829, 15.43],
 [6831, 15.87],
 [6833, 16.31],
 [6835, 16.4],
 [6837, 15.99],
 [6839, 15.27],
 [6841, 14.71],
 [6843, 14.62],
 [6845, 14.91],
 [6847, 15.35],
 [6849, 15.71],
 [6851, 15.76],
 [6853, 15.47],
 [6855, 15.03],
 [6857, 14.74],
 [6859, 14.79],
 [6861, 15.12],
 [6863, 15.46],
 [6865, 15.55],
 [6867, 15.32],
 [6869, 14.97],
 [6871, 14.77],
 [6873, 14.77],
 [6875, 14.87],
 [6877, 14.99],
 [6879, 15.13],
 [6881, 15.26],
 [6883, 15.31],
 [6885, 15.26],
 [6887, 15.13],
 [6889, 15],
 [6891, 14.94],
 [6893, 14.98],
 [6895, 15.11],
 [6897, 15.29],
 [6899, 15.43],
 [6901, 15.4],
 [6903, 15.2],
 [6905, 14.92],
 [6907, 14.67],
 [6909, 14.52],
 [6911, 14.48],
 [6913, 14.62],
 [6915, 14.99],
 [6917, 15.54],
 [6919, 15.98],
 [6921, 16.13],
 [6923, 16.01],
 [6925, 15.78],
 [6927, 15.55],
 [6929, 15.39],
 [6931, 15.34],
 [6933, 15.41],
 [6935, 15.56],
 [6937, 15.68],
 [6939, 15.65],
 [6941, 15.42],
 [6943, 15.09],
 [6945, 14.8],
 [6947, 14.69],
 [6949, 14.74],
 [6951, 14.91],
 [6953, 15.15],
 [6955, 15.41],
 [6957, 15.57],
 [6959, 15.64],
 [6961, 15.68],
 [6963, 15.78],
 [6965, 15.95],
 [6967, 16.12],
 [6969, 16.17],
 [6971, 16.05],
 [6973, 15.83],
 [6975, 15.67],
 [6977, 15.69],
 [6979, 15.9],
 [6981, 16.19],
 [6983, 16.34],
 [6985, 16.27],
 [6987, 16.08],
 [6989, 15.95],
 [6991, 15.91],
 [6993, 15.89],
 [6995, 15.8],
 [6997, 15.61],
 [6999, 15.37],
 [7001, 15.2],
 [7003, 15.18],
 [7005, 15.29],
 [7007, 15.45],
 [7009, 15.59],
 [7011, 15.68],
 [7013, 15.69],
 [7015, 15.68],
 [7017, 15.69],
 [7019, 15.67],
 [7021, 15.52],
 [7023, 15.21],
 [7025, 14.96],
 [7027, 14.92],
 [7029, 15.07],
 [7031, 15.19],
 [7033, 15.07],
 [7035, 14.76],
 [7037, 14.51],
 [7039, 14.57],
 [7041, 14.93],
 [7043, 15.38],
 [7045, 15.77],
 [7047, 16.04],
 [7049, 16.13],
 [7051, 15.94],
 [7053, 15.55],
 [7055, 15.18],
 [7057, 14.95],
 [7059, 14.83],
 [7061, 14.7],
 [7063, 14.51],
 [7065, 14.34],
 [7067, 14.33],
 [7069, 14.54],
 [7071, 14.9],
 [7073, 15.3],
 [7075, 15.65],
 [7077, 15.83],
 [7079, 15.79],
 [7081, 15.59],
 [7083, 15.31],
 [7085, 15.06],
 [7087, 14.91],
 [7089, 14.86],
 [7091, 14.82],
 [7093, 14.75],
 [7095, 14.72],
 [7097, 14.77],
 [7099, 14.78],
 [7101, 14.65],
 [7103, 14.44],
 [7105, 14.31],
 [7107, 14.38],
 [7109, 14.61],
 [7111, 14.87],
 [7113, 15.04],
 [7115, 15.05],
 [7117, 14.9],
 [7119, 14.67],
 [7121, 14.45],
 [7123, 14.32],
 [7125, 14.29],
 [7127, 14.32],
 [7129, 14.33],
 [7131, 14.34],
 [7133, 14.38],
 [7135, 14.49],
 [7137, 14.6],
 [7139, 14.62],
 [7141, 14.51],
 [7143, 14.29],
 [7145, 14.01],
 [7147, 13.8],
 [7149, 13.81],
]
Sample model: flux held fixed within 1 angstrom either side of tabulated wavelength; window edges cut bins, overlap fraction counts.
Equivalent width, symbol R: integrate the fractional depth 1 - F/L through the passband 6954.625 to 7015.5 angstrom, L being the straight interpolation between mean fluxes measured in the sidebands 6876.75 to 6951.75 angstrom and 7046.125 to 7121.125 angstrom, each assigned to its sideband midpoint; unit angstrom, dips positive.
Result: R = -2.6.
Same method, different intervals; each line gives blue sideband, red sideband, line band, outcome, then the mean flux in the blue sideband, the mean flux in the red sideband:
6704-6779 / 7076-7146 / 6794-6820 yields -1.7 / 15.6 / 14.7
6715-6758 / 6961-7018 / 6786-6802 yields 0.4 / 15.5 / 15.8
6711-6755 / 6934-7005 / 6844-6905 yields 1.7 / 15.6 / 15.6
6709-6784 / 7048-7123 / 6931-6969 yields -0.5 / 15.7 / 14.9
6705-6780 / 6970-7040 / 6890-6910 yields 0.7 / 15.6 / 15.5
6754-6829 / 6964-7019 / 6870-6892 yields 1.1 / 15.9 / 15.8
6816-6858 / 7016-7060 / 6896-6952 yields 0.8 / 15.6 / 15.3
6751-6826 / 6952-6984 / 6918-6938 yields 0.2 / 15.9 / 15.8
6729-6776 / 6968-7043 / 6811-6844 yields -1.0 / 15.5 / 15.5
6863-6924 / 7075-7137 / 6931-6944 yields -0.3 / 15.2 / 14.8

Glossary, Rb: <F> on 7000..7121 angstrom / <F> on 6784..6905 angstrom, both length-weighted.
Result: 0.97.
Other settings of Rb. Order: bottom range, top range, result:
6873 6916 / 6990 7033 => 1.03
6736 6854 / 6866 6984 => 0.98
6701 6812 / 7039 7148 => 0.94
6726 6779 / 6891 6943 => 0.98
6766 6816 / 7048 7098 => 0.94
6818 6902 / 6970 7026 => 1.02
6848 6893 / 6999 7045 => 1.01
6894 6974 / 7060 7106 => 0.97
